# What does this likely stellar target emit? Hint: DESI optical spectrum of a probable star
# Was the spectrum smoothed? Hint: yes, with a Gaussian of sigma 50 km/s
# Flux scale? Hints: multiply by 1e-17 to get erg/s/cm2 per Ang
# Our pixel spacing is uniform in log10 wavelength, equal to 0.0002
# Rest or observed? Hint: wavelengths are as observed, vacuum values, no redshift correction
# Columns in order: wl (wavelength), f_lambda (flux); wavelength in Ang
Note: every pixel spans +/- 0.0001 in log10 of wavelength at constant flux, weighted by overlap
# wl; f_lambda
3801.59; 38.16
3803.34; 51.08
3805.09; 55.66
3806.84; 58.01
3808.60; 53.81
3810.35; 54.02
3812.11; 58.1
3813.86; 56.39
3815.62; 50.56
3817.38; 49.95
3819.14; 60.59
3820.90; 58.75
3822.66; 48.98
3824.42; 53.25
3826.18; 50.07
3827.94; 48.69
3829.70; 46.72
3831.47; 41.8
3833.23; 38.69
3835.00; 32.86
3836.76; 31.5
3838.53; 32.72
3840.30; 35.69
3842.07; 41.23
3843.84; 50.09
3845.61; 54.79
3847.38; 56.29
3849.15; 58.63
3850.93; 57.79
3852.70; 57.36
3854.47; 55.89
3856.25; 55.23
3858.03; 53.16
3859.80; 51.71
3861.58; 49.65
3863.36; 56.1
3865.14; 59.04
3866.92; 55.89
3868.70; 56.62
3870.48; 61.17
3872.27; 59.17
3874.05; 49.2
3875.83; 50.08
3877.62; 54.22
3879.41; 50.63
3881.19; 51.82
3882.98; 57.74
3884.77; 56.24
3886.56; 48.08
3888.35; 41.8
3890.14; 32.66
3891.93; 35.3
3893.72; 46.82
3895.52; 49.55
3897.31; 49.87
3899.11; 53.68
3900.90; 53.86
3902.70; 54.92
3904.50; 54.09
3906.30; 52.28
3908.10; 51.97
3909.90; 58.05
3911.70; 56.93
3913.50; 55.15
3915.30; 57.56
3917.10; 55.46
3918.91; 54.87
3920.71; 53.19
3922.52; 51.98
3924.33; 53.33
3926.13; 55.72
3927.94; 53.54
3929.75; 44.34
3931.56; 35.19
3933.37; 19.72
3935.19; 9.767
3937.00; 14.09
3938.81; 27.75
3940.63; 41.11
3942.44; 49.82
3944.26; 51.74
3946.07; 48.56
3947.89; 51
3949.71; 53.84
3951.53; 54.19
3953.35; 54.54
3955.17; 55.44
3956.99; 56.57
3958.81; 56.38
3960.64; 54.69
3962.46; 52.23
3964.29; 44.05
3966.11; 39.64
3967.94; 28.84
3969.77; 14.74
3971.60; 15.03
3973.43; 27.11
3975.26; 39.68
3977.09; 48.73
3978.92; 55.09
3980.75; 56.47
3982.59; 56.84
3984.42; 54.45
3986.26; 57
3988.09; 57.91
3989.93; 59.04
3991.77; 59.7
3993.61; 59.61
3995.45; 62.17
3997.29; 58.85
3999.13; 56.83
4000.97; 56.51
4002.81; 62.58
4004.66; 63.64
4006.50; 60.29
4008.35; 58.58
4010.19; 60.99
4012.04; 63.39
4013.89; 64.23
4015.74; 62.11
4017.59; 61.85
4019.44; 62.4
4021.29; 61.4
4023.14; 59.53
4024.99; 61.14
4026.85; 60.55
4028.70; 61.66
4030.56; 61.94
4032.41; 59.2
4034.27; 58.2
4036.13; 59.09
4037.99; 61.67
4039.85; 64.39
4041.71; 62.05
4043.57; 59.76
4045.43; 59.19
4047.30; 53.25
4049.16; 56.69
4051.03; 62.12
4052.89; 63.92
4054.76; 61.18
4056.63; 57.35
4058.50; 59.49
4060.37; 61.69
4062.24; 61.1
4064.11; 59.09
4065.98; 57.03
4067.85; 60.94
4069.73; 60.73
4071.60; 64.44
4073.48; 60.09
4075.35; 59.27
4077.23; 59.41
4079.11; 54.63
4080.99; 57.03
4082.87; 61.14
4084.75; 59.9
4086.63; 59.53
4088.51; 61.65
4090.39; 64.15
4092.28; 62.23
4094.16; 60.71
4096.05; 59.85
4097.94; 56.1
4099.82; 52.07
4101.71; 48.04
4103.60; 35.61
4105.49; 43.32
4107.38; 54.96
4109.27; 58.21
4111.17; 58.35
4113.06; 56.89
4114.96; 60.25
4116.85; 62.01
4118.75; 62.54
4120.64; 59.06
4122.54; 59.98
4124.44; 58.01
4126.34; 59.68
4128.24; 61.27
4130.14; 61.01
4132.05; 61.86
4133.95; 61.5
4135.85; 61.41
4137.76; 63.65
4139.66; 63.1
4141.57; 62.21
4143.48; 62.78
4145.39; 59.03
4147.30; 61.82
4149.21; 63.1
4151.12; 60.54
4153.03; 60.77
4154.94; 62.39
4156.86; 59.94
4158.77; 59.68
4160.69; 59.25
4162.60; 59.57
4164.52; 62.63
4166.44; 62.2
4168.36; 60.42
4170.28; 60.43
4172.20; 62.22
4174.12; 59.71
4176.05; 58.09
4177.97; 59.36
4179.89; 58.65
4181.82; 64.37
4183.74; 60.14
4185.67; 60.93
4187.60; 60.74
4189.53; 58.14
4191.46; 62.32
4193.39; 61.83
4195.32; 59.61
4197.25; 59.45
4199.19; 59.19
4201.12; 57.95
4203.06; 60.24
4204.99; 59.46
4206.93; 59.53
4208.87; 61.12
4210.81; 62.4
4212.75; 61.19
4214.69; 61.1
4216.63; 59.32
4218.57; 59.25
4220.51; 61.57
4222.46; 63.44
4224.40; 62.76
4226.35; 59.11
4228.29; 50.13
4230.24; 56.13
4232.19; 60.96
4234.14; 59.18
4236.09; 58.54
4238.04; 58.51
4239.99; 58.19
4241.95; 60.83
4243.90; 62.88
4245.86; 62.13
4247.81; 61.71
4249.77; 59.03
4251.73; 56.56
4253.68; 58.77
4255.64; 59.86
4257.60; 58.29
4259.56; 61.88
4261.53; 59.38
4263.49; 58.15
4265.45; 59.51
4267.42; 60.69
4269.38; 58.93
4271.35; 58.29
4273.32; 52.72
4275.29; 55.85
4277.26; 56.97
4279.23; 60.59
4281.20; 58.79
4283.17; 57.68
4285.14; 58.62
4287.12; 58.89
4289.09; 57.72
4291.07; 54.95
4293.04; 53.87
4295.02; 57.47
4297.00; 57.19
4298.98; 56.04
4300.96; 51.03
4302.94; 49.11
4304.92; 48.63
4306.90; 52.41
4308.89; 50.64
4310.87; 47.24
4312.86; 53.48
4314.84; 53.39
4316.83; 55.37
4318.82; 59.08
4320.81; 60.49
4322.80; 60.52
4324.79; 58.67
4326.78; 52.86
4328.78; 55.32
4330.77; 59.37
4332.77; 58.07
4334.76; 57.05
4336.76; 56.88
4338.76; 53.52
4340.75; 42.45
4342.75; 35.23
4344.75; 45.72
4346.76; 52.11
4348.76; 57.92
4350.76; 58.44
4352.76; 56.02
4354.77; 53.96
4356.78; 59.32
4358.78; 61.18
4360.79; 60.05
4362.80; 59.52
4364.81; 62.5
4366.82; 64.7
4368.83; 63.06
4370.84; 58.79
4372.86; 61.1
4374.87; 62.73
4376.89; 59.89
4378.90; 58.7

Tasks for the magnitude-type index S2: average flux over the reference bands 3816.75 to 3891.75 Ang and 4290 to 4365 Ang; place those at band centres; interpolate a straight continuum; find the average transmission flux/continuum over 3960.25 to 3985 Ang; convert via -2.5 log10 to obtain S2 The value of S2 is 0.23 mag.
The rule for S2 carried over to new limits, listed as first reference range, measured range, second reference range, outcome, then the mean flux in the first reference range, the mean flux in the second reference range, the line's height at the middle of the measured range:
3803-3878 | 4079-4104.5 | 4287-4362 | -0.07 mag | 51.4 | 54.5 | 53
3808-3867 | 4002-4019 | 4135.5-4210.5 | -0.12 mag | 50.4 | 60.7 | 55.7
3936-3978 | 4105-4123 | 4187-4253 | -0.10 mag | 42.5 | 59.8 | 52.9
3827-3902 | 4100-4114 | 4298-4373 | 0.03 mag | 49.6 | 55.2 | 52.5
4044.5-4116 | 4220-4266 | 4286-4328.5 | -0.07 mag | 57.9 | 54.7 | 55.6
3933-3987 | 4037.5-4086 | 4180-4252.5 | -0.20 mag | 43.2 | 60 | 49.8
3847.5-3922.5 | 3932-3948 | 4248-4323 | 0.49 mag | 53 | 56.5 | 53.5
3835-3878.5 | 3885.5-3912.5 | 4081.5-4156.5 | 0.07 mag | 51.4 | 59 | 52.7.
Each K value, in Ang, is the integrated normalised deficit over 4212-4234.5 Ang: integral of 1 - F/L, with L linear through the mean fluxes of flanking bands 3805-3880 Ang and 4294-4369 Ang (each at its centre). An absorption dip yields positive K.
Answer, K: -2.18 Ang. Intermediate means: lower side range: 51.4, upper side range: 55.1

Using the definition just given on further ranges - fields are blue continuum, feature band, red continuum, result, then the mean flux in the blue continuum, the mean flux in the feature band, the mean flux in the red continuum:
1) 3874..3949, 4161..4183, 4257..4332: -3.0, 47.4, 60.7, 56.3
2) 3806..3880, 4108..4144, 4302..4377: -4.6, 51.3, 60.6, 55.7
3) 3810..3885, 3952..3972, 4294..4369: 3.2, 51.3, 43.9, 55.1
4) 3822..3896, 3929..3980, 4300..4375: 9.8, 49.4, 40.9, 55.4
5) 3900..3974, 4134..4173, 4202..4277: -4.1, 45.7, 61.4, 59.4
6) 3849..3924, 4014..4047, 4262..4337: -4.2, 52.9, 60.9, 56.1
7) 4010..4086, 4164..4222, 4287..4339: -3.0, 60.4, 60.5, 55.1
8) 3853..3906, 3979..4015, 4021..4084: -1.2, 51.9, 59.3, 60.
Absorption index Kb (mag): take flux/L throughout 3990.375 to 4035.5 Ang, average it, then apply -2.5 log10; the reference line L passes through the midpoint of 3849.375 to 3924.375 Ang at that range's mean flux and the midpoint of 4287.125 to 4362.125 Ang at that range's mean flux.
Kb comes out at -0.14 mag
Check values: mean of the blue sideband 52.9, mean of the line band 60.7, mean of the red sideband 54.5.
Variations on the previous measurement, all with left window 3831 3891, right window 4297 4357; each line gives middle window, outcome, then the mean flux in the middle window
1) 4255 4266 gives -0.12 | 59.5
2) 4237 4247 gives -0.14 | 60.5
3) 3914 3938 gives 0.17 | 43.1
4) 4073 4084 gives -0.14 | 58.6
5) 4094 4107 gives 0.03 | 50.4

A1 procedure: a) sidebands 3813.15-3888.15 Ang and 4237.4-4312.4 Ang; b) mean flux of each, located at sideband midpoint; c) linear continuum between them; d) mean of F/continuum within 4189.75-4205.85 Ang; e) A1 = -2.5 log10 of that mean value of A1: -0.07 mag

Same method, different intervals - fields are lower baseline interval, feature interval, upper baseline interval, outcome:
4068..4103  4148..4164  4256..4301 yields -0.043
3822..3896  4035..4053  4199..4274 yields -0.108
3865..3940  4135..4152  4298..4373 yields -0.185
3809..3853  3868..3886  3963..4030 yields -0.088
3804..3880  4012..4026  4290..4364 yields -0.178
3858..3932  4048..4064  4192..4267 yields -0.085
